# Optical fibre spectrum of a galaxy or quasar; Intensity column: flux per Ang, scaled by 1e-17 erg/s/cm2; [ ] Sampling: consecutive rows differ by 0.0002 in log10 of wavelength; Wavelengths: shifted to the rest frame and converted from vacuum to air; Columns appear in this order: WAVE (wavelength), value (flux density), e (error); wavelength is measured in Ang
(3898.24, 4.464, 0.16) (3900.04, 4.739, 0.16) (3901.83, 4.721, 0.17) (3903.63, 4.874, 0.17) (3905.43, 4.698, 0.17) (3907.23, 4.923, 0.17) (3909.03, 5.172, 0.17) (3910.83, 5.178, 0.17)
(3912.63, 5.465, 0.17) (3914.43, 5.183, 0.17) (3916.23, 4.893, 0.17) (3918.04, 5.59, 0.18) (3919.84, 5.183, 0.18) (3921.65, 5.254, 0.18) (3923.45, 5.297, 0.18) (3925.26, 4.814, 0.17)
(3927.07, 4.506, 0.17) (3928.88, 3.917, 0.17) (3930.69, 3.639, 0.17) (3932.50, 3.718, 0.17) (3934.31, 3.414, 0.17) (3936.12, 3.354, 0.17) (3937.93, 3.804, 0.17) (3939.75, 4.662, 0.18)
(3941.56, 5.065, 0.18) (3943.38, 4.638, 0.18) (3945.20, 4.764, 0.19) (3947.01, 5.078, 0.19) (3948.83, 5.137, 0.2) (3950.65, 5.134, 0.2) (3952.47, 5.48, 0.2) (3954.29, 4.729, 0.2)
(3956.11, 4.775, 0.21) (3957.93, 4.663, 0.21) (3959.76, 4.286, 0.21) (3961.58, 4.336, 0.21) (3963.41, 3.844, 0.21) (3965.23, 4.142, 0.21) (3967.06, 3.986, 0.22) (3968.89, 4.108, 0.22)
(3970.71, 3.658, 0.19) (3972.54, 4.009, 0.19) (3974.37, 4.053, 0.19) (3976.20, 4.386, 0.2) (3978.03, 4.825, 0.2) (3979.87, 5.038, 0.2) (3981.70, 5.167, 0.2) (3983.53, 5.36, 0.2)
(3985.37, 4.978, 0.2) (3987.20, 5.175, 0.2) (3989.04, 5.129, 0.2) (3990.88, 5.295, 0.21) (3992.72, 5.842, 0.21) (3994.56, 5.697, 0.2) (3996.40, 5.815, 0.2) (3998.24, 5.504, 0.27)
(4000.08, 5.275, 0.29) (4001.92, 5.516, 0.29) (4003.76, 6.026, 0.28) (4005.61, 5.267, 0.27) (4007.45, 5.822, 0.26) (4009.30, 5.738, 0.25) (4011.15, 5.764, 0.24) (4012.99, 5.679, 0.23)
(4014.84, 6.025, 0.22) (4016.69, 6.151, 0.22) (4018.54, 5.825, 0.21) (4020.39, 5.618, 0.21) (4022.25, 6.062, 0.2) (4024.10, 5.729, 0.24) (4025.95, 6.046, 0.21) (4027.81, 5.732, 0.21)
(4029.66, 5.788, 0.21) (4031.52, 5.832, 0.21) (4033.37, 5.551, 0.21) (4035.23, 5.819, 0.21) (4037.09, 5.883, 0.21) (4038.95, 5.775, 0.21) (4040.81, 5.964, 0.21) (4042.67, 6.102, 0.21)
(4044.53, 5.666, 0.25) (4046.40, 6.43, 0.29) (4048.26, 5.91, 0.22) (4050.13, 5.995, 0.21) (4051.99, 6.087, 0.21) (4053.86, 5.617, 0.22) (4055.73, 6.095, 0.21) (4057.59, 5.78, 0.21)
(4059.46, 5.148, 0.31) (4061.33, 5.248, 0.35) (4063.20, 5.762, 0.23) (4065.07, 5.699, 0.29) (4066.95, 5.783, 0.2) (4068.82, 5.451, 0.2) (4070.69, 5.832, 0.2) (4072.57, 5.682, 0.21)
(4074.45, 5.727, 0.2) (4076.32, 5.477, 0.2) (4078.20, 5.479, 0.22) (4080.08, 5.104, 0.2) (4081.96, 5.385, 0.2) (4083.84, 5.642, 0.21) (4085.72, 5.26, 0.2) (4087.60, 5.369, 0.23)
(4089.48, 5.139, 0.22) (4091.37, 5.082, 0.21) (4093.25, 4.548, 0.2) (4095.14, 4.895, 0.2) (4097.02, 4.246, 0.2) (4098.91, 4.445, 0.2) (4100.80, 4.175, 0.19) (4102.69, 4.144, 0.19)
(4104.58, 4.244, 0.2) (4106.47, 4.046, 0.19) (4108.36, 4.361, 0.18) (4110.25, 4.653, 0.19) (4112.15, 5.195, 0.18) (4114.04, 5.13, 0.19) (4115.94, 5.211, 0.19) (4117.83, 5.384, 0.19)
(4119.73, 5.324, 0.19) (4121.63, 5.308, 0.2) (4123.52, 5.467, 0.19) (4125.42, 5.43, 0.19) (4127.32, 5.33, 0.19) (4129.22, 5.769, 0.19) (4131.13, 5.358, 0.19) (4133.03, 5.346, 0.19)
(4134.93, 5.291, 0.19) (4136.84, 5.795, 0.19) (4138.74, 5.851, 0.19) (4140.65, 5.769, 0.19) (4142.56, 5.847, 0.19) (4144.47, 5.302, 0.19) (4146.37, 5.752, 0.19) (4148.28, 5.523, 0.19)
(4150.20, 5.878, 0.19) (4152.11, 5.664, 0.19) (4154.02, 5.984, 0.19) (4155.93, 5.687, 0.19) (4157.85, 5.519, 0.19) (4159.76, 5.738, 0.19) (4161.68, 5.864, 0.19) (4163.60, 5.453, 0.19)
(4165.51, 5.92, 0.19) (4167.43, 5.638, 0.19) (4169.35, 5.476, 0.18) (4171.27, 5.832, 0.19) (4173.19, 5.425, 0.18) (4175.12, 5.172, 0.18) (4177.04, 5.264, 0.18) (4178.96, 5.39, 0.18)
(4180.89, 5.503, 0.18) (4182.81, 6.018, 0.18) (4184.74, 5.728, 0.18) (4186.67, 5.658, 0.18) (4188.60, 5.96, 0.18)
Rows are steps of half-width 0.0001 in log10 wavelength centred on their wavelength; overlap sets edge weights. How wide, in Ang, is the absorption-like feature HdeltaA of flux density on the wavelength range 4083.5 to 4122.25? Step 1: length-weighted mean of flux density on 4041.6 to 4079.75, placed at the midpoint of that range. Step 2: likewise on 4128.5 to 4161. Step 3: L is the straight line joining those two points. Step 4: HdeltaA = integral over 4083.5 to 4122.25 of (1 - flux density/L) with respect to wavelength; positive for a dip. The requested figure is 5.9 Ang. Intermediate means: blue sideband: 5.74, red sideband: 5.65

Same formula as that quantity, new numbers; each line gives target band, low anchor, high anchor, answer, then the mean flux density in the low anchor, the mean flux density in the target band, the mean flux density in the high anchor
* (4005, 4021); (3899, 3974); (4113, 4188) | -2.7 Ang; 4.6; 5.78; 5.57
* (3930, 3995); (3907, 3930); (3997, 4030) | 9.4 Ang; 5.02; 4.59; 5.75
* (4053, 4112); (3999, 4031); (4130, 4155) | 5.8 Ang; 5.77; 5.14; 5.64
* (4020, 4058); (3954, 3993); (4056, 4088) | -4.8 Ang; 4.61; 5.89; 5.53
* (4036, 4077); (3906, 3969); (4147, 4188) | -5.0 Ang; 4.64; 5.78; 5.64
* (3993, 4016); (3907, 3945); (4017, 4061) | -0.9 Ang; 4.65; 5.69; 5.84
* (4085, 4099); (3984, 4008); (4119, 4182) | 1.6 Ang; 5.48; 4.89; 5.57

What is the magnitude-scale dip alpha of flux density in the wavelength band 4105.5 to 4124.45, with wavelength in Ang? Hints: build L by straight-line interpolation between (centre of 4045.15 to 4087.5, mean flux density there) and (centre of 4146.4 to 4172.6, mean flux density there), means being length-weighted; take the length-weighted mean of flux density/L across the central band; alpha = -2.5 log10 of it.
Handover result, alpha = 0.137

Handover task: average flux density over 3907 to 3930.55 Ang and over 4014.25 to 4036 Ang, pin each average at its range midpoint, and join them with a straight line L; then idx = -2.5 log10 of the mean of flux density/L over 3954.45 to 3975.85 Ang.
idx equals 0.27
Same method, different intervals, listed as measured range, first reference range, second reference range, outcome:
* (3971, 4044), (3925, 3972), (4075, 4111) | -0.205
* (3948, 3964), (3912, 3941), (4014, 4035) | 0.046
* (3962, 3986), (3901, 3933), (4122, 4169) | 0.144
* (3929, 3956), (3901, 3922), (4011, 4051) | 0.186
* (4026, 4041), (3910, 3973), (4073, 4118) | -0.209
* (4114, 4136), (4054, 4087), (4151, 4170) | 0.054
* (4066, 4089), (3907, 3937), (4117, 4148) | -0.042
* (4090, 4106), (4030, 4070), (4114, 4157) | 0.254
